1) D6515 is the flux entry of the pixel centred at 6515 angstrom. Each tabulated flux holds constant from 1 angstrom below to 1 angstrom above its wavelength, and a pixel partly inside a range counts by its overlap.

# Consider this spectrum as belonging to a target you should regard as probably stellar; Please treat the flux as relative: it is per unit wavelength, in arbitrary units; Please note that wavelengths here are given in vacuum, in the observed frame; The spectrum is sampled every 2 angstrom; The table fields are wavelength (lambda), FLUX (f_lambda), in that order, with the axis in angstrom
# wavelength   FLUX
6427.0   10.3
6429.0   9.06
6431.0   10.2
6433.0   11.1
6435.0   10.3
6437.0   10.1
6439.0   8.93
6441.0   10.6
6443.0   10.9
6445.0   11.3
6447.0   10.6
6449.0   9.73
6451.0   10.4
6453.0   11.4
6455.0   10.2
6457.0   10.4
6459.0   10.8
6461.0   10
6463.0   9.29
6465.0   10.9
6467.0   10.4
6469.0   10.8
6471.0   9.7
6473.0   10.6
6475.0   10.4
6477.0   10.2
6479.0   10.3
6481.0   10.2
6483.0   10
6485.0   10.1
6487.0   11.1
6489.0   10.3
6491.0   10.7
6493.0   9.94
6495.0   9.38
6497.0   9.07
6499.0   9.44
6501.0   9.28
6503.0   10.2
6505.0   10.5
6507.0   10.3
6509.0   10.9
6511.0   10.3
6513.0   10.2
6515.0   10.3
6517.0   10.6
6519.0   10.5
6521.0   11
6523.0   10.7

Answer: 10.3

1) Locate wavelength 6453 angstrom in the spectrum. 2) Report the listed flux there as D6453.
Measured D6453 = 11.4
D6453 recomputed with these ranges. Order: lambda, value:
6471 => 9.7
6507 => 10.3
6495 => 9.38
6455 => 10.2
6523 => 10.7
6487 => 11.1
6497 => 9.07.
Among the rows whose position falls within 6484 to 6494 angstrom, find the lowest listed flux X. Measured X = 9.94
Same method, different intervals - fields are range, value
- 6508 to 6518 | 10.2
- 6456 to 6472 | 9.29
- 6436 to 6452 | 8.93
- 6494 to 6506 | 9.07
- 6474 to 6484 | 10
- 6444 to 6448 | 10.6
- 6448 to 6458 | 9.73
